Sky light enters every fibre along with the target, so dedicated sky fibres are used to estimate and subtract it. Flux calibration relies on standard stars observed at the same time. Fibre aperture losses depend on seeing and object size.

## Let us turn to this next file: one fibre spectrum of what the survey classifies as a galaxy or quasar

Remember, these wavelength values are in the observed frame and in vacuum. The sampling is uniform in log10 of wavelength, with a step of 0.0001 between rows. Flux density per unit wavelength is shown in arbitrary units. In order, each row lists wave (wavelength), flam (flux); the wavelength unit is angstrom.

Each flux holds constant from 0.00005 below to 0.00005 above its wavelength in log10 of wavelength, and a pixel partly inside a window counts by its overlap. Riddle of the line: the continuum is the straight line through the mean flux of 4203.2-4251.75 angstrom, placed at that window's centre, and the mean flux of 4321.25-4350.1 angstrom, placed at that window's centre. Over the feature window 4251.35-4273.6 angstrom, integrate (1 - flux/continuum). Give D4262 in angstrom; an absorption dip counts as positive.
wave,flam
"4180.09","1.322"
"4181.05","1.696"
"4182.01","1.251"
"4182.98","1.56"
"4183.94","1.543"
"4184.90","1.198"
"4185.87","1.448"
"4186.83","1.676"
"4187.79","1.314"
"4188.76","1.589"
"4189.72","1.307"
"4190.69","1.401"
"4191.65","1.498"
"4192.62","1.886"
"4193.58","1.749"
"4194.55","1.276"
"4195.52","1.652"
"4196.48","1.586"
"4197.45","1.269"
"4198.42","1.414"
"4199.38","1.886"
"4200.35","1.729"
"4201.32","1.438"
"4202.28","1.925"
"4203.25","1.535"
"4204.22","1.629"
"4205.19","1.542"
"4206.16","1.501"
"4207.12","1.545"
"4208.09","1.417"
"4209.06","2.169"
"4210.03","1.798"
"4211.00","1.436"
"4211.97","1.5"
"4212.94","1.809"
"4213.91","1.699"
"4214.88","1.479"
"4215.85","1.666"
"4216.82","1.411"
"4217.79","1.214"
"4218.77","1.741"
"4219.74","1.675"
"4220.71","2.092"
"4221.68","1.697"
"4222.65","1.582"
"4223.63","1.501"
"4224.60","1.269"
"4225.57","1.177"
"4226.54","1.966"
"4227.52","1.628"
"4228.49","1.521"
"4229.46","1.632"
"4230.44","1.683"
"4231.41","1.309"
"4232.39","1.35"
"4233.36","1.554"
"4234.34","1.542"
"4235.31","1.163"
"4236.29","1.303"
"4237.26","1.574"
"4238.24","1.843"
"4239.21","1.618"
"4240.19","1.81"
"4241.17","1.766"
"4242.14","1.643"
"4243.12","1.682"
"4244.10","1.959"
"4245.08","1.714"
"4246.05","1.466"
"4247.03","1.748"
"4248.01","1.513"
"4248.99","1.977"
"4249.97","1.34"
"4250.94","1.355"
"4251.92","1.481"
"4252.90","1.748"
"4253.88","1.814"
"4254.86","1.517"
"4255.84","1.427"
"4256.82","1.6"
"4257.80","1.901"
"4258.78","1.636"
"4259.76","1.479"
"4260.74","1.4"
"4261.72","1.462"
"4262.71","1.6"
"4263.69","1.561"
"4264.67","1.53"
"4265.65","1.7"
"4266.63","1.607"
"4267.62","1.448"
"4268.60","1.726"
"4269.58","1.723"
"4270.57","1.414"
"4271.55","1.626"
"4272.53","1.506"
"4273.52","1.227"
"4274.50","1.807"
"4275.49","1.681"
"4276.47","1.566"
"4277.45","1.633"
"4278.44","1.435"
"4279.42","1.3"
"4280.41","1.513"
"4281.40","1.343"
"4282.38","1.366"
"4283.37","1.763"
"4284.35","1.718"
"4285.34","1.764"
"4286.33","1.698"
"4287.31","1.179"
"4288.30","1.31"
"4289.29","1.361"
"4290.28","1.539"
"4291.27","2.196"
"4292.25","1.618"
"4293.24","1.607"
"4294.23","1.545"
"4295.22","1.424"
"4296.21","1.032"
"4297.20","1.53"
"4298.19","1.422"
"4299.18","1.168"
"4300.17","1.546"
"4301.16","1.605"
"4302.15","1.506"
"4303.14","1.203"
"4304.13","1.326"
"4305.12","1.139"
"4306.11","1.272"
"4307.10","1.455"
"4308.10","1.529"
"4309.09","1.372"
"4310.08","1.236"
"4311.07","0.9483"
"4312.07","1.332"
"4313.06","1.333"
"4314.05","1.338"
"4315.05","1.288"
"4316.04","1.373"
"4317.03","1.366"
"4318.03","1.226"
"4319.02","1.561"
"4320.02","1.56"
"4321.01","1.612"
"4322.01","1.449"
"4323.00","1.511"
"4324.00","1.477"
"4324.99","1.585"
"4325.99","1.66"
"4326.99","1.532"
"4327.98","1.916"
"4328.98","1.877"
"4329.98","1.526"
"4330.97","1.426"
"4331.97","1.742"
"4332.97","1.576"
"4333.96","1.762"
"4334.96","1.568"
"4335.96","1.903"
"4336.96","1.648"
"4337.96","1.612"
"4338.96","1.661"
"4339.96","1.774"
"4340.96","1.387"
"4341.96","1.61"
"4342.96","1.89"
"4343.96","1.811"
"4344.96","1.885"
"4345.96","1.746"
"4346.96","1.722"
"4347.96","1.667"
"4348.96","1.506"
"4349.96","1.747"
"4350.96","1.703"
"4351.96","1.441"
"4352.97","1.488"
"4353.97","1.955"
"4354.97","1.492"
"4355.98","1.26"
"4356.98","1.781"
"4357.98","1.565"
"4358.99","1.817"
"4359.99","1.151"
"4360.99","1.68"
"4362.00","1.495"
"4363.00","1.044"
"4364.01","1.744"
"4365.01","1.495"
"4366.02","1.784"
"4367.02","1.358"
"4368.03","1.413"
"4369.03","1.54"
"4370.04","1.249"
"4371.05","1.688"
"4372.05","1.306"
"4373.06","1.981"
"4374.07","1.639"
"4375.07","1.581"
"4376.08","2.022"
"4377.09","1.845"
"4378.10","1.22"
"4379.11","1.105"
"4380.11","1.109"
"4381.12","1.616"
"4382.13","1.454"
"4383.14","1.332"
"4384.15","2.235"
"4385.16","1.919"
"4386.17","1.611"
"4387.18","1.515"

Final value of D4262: 0.5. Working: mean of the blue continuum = 1.59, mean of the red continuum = 1.66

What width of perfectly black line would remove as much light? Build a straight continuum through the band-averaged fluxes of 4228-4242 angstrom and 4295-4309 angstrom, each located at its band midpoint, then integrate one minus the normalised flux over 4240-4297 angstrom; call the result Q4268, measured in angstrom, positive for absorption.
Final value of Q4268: -4.56 angstrom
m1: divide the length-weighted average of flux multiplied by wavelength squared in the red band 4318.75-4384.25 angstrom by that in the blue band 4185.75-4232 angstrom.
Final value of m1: 1.08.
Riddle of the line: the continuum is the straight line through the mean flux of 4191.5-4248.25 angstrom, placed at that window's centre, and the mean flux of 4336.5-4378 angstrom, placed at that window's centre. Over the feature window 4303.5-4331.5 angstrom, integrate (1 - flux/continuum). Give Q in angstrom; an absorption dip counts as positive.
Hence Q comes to 3.0 angstrom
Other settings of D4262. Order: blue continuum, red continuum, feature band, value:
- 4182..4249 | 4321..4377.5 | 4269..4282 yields 0.6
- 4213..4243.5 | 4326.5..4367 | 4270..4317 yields 4.6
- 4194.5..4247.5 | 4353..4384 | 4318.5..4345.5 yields -1.8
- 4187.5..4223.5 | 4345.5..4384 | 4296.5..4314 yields 2.5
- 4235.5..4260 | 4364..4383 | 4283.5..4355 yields 1.5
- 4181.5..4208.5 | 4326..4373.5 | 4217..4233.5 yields -0.2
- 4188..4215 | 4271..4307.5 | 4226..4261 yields -1.4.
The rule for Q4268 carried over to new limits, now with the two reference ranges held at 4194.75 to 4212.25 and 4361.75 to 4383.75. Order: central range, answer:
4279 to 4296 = 0.2 angstrom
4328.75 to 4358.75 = -2.7 angstrom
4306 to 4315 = 1.3 angstrom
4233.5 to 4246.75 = -0.3 angstrom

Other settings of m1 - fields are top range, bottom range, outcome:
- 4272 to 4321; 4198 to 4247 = 0.93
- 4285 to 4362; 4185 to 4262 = 1.01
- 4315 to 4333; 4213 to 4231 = 1.02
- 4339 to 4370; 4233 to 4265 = 1.05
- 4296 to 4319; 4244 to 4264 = 0.86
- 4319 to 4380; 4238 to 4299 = 1.05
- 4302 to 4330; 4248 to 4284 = 0.94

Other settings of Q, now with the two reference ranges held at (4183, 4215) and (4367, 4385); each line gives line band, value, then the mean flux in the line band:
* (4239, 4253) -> -0.8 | 1.65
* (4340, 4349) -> -0.9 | 1.71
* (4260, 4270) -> -0.1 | 1.57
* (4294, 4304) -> 1.1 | 1.39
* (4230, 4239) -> 0.5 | 1.48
